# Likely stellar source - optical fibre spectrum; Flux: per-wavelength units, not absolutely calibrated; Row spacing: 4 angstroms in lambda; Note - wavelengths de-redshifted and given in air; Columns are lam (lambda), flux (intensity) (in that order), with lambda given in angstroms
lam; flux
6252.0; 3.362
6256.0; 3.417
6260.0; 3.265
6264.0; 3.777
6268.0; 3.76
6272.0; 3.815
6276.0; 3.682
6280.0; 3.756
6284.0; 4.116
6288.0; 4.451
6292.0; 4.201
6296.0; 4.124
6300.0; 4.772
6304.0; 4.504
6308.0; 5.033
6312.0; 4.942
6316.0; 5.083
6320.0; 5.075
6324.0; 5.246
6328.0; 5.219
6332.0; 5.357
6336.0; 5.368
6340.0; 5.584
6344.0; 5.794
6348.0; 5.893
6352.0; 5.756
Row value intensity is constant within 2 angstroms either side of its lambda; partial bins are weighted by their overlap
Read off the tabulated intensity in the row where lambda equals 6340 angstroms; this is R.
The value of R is 5.584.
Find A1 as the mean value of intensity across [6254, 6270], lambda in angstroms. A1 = 3.55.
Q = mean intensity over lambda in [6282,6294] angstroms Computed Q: 4.26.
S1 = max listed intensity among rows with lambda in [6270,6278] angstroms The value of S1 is 3.815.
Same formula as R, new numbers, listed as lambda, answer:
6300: 4.772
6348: 5.893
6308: 5.033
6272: 3.815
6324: 5.246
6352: 5.756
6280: 3.756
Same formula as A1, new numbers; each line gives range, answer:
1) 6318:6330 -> 5.18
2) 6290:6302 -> 4.37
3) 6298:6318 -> 4.87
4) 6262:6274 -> 3.78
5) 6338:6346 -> 5.69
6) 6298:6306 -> 4.64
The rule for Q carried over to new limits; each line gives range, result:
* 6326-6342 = 5.38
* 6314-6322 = 5.08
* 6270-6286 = 3.84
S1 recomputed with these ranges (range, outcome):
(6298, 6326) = 5.246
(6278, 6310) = 5.033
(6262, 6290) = 4.451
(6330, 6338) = 5.368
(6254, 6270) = 3.777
